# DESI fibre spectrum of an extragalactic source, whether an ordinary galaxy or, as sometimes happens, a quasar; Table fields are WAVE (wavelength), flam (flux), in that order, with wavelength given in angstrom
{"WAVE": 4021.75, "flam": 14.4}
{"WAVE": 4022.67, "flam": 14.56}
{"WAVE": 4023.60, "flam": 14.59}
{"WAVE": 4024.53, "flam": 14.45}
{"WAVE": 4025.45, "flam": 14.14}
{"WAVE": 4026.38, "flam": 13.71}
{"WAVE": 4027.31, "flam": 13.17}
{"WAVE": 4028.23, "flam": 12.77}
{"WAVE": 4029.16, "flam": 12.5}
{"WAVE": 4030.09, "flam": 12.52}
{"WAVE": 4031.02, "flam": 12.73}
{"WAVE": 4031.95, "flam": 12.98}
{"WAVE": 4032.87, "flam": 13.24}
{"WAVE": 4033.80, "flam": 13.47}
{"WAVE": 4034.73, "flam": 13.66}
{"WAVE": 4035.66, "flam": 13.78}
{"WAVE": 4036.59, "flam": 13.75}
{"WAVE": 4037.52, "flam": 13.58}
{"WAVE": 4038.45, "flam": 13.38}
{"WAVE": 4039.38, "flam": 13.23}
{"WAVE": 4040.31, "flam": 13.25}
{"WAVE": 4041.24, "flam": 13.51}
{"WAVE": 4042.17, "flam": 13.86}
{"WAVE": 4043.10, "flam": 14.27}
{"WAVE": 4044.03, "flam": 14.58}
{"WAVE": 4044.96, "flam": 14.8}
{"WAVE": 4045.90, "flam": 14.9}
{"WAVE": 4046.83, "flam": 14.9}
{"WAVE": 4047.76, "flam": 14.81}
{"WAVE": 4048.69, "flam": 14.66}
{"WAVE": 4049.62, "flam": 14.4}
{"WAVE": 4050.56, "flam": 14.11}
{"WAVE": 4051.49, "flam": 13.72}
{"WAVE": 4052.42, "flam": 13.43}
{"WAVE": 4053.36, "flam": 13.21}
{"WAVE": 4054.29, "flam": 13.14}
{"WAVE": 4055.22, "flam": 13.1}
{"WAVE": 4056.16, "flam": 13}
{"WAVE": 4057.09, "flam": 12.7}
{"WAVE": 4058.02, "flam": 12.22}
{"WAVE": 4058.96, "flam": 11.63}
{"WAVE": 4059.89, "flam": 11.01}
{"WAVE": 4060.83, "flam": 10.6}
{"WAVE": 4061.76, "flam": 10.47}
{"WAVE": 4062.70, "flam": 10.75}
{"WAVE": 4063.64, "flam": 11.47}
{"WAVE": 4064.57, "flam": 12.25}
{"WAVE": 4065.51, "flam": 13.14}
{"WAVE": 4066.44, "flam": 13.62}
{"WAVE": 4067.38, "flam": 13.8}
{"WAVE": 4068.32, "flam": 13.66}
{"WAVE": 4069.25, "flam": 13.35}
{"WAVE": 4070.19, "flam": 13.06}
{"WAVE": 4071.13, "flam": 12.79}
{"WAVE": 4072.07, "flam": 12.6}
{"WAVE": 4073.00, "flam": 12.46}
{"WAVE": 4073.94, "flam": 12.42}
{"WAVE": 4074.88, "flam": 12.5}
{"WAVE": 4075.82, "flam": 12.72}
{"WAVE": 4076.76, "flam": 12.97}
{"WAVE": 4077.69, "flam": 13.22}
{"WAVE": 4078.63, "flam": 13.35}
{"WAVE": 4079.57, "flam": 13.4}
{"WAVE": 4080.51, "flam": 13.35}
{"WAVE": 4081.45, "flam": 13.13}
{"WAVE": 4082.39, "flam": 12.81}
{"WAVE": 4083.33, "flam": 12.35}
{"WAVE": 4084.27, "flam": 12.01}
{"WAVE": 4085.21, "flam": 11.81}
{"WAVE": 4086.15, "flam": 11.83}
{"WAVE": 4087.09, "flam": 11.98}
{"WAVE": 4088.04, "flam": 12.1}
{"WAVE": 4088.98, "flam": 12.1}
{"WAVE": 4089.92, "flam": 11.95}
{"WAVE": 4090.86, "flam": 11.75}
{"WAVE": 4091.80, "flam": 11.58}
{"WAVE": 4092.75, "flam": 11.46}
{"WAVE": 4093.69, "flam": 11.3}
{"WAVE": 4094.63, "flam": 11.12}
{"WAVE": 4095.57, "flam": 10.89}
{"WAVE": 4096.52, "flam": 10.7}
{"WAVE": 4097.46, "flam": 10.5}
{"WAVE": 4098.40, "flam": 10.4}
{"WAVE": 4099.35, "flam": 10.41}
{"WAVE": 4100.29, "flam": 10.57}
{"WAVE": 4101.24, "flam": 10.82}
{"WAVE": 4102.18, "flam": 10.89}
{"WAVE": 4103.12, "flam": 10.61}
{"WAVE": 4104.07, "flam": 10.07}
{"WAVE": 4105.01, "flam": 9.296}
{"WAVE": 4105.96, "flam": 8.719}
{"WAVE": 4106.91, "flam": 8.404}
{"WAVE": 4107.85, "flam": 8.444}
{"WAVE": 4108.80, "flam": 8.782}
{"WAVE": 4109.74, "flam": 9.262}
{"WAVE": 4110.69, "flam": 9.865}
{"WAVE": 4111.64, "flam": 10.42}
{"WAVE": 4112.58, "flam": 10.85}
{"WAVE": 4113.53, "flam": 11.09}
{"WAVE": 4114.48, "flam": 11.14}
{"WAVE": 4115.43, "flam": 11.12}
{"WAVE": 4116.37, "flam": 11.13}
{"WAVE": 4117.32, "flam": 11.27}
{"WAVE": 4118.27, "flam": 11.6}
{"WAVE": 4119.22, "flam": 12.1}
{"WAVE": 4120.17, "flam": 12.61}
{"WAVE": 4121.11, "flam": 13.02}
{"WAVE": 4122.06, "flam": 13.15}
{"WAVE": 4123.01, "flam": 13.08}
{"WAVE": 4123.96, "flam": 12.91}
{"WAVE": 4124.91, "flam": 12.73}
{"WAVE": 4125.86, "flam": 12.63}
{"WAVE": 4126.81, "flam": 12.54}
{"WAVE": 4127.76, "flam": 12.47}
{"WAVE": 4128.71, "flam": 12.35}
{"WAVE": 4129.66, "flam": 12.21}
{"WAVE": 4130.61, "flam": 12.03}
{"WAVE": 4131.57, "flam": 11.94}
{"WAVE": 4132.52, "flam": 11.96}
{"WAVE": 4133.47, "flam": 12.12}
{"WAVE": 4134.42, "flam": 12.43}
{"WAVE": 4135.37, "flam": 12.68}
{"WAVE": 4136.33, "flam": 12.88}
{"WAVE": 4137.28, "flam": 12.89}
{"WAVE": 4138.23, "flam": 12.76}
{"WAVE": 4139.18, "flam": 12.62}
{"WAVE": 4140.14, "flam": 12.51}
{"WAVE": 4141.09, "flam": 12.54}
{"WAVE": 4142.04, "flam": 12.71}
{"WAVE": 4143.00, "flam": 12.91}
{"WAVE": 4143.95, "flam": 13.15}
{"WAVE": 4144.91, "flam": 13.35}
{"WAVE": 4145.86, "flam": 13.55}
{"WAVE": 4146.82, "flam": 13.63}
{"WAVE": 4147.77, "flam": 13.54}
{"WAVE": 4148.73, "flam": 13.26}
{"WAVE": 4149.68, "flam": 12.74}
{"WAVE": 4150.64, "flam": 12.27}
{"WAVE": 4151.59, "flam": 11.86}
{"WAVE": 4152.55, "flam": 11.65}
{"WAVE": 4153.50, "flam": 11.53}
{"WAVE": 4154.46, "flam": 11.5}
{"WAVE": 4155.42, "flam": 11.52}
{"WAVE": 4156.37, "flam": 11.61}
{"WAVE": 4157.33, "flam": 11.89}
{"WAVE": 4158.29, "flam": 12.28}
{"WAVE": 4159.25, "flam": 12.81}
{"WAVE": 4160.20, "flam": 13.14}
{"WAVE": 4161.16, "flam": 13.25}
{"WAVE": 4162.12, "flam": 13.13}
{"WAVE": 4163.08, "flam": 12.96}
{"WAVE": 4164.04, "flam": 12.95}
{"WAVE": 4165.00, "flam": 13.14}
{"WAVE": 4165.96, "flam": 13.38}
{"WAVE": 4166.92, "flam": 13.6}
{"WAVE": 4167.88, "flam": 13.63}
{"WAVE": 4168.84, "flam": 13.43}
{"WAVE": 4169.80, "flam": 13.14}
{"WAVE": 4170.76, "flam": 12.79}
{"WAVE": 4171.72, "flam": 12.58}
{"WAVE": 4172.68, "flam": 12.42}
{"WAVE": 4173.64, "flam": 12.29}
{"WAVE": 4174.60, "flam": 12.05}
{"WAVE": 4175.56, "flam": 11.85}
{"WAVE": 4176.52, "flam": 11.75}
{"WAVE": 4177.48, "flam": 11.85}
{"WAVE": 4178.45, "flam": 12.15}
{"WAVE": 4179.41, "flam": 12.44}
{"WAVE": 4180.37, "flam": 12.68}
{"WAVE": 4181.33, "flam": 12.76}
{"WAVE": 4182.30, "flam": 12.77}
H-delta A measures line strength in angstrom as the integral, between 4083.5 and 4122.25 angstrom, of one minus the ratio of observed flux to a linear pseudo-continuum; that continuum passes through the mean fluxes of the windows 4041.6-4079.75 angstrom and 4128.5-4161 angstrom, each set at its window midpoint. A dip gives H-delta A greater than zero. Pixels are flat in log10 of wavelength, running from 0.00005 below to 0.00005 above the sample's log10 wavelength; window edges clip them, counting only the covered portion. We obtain 5.60 angstrom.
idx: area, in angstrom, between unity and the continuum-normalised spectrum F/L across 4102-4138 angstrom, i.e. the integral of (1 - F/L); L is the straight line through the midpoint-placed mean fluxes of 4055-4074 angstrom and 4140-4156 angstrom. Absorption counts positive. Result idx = 3.2 angstrom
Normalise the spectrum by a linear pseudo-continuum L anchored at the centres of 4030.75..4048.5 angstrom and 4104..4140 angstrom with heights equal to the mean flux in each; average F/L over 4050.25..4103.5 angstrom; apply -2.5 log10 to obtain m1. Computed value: 0.06 mag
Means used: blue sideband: 13.9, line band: 12.2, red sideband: 11.5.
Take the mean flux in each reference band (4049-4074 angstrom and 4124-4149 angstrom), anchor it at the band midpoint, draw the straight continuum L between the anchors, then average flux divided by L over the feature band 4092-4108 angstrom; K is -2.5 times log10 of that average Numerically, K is 0.22 mag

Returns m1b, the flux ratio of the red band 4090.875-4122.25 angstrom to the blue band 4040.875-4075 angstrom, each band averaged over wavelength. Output 0.82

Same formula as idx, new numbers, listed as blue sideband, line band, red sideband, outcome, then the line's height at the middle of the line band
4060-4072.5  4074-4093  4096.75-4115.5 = -1.7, 11.4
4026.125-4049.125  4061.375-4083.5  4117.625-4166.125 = 0.9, 13.3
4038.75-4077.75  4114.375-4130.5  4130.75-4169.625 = 0.7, 12.8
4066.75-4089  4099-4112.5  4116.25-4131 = 3.0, 12.5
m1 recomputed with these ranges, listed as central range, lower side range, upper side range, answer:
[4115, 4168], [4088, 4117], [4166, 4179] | -0.08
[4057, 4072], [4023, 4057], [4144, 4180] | 0.10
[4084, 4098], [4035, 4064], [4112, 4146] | 0.11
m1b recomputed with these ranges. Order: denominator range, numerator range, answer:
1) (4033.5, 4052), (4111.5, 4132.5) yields 0.86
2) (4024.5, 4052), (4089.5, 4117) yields 0.76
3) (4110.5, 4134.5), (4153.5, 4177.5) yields 1.05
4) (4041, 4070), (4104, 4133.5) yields 0.86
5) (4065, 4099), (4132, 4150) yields 1.04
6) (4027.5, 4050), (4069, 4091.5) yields 0.92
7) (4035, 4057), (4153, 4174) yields 0.91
